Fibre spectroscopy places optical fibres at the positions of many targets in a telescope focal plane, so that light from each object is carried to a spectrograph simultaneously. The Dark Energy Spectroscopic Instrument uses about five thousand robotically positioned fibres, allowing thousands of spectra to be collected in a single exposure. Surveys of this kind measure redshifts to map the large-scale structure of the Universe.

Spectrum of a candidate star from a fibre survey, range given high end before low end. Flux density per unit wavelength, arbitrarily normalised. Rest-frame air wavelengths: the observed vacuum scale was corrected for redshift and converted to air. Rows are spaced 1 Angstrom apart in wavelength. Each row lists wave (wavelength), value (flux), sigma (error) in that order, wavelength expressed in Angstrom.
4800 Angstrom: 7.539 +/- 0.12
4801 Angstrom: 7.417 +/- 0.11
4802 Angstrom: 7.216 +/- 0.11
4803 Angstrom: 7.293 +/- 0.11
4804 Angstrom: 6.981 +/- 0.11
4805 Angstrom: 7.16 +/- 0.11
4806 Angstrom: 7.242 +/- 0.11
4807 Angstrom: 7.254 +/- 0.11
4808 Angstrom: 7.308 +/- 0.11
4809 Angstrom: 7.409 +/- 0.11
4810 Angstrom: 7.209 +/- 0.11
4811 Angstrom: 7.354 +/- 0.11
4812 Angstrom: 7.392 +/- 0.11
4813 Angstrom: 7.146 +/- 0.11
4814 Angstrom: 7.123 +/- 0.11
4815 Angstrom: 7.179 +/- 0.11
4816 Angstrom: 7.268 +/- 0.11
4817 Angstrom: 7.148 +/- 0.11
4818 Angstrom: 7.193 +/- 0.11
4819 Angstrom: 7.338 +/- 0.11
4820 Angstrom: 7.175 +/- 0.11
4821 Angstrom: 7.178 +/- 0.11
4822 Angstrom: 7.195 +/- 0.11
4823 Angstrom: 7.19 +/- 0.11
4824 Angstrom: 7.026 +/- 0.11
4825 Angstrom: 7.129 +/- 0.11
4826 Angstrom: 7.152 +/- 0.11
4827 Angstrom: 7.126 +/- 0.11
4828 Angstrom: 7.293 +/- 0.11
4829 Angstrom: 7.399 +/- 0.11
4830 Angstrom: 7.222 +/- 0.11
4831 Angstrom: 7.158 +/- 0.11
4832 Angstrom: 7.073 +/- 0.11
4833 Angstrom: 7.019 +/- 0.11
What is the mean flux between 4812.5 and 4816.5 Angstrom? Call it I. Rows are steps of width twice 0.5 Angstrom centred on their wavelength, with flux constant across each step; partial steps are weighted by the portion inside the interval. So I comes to 7.18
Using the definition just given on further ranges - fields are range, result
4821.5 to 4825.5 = 7.13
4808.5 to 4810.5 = 7.31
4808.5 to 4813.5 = 7.3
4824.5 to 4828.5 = 7.17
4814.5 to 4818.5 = 7.2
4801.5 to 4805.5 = 7.16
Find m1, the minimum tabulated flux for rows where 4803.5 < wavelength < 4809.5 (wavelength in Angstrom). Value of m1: 6.981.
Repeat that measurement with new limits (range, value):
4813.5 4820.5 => 7.123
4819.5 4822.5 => 7.175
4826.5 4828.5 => 7.126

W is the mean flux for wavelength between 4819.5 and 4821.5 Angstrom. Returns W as 7.18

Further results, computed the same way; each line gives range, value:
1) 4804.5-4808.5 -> 7.24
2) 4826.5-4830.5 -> 7.26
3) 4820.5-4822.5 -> 7.19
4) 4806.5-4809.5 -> 7.32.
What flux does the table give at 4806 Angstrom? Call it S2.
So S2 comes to 7.242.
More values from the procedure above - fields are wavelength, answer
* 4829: 7.399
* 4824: 7.026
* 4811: 7.354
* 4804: 6.981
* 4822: 7.195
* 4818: 7.193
